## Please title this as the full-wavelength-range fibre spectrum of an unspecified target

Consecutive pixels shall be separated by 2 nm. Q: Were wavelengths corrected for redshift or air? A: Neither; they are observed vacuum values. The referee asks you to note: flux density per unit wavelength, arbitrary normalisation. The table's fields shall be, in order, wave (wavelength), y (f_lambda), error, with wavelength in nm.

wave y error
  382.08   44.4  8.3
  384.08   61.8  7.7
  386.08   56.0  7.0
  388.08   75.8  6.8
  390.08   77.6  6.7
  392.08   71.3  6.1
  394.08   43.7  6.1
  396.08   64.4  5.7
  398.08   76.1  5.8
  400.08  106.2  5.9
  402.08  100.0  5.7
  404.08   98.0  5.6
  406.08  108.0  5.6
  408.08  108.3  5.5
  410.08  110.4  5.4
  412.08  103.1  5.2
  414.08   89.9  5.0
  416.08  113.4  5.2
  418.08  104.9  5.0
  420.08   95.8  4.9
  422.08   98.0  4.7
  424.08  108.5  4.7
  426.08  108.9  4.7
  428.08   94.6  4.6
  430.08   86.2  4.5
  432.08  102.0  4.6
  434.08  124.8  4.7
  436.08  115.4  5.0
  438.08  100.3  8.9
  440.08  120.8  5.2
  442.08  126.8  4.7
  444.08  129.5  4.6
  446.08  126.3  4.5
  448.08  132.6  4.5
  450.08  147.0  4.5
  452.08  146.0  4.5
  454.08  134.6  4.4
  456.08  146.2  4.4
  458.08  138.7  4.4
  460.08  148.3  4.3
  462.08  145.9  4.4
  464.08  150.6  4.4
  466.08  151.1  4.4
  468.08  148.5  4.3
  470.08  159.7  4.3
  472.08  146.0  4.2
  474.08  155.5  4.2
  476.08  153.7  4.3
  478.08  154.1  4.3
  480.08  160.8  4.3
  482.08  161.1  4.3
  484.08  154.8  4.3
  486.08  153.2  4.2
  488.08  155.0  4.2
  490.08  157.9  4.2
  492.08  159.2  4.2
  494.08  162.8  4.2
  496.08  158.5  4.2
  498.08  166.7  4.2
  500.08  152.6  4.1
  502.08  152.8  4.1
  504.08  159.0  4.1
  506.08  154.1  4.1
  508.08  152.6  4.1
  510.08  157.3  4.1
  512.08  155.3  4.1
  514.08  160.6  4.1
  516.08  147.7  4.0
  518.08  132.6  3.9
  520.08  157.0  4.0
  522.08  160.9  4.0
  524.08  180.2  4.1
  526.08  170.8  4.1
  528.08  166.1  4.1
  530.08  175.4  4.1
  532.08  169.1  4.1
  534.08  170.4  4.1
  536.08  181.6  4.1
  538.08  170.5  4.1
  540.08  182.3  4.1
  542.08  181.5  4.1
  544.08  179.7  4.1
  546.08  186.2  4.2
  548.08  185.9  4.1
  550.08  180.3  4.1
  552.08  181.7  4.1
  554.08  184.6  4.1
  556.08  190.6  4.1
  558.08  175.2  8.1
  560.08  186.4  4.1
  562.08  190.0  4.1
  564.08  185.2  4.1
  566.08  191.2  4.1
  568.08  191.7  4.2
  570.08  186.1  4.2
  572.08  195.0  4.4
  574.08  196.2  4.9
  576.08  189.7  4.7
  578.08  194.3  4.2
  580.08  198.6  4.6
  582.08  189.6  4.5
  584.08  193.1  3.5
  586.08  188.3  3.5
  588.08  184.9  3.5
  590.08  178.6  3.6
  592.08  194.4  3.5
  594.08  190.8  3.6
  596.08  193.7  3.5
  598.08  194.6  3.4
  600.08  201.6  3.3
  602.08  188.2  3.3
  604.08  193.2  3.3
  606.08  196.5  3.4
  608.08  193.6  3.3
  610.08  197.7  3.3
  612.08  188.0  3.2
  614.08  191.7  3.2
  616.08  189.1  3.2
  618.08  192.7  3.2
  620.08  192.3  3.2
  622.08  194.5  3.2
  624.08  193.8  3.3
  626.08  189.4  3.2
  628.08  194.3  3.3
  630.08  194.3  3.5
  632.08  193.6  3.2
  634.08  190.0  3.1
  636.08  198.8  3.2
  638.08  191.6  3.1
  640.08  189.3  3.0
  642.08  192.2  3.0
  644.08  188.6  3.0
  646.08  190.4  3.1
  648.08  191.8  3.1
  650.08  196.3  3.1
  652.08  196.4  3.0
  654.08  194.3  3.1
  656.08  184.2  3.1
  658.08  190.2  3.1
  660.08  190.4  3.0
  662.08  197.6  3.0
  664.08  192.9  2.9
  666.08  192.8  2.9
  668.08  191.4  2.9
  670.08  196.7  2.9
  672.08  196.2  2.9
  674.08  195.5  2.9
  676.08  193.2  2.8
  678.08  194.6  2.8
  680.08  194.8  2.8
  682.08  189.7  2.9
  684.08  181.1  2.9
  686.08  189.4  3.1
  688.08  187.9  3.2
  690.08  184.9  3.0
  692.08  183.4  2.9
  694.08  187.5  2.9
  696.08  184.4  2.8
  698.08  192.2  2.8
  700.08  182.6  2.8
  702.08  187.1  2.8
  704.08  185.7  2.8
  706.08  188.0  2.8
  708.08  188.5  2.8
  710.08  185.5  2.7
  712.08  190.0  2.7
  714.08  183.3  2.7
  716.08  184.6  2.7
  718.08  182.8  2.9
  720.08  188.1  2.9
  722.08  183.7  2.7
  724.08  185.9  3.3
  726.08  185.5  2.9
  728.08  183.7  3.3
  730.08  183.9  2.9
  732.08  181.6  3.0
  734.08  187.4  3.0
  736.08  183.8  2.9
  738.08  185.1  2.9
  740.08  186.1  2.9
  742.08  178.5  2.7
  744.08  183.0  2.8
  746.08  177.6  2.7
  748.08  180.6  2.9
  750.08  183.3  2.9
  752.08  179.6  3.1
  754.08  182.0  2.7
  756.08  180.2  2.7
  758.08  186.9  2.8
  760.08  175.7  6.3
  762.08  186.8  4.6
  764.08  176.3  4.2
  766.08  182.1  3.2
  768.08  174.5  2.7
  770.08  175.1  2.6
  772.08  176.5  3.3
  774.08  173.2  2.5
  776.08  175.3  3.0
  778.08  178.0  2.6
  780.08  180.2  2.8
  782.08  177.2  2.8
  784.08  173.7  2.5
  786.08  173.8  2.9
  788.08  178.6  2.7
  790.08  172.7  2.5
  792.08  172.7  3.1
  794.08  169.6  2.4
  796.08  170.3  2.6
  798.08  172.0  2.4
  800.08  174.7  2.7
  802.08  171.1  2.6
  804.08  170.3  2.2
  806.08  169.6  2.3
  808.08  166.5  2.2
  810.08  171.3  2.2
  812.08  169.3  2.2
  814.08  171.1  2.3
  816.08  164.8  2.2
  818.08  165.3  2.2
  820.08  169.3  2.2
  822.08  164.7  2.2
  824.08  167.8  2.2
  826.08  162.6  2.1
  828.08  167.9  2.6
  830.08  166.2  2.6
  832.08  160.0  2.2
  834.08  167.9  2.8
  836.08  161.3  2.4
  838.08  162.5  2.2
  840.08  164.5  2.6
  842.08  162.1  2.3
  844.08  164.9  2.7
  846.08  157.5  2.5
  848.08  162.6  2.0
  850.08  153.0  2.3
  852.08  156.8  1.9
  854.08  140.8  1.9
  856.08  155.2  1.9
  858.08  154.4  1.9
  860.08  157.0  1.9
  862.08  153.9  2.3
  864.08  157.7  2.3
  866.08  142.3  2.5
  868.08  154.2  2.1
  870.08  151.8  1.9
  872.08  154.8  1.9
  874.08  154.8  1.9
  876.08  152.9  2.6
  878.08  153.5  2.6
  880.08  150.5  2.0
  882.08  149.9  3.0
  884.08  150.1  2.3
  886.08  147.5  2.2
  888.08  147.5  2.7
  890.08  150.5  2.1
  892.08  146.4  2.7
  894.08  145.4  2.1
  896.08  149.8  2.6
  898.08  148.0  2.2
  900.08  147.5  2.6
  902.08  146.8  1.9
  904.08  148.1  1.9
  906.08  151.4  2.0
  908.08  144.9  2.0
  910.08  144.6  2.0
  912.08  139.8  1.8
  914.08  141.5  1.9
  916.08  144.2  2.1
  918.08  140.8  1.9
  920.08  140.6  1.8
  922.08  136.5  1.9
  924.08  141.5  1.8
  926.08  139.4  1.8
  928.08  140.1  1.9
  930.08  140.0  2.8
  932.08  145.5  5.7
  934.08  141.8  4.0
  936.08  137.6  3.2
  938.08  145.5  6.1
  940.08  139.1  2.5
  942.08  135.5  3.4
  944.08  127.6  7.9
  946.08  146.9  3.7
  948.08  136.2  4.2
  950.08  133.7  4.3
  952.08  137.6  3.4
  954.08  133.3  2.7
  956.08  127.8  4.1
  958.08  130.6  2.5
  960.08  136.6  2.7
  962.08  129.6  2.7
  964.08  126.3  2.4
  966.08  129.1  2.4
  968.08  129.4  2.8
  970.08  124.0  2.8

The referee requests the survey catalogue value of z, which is 0.00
